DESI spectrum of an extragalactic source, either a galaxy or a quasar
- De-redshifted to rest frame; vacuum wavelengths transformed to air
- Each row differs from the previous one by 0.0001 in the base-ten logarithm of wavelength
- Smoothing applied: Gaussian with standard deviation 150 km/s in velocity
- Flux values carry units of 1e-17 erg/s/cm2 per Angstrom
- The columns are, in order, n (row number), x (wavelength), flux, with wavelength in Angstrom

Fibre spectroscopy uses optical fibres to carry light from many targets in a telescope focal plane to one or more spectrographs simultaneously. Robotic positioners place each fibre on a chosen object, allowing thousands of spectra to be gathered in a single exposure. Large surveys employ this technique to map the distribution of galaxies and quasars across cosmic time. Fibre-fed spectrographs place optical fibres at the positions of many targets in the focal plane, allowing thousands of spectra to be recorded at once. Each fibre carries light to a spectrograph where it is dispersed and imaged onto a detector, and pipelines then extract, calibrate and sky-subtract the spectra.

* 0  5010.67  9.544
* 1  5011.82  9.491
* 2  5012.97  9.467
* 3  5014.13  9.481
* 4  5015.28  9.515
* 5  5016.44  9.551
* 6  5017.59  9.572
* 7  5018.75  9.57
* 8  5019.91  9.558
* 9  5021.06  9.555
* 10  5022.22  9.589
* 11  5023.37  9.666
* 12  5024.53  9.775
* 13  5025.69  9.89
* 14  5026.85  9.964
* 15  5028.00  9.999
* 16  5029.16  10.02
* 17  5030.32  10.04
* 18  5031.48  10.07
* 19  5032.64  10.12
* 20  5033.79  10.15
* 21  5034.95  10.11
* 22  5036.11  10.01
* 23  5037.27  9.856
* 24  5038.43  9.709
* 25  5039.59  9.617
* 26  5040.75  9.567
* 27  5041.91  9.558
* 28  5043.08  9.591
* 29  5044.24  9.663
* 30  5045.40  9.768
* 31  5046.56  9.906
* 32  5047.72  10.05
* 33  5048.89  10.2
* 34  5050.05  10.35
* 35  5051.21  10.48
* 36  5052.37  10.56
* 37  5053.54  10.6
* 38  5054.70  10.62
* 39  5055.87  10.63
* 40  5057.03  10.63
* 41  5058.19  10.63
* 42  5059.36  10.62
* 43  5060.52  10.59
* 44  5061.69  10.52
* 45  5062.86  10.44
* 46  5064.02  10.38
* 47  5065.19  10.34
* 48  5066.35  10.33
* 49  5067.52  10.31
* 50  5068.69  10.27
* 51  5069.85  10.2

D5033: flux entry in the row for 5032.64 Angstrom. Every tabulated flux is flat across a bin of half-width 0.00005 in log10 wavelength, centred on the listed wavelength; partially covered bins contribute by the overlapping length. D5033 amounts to 10.12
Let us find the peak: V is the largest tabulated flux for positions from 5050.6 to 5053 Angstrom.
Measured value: 10.56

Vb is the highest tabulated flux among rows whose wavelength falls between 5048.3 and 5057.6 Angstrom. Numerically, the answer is 10.63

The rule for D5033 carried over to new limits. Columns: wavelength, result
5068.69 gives 10.27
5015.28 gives 9.515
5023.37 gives 9.666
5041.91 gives 9.558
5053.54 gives 10.6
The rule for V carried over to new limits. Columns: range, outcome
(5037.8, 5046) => 9.768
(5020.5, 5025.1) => 9.775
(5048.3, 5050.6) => 10.35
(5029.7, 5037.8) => 10.15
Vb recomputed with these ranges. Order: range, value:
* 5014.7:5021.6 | 9.572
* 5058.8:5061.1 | 10.62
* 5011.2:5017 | 9.551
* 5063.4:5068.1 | 10.38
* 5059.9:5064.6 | 10.59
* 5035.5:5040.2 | 10.01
